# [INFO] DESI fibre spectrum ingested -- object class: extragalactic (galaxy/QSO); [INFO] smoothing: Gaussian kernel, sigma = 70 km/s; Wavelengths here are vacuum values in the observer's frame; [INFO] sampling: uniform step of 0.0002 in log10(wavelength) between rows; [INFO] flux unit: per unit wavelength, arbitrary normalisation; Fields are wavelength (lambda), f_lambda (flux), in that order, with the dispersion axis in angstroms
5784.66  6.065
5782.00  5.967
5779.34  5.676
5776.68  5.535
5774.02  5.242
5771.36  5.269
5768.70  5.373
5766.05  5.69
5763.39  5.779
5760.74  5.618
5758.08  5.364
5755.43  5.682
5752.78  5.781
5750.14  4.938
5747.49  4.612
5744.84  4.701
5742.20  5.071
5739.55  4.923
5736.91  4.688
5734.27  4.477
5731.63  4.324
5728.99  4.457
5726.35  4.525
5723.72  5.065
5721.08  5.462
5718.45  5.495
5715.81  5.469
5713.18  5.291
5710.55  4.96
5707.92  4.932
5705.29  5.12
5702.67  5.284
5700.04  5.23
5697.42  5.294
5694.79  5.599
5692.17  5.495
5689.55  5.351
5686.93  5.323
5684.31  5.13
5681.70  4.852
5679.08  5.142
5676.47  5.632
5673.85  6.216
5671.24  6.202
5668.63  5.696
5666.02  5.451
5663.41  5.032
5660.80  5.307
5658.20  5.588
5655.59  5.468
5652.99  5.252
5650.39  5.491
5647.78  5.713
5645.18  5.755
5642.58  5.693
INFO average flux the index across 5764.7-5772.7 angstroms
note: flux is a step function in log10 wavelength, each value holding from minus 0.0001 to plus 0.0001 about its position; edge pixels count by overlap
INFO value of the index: 5.44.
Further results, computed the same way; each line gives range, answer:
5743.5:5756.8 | 5.15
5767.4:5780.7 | 5.42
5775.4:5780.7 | 5.61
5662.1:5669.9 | 5.39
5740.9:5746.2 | 4.88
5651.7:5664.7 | 5.33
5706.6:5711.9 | 4.95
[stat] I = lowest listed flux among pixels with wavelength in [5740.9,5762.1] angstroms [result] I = 4.612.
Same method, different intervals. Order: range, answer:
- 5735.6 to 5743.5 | 4.688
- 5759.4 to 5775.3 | 5.242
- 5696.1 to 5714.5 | 4.932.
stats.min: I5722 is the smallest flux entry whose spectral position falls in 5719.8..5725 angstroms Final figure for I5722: 5.065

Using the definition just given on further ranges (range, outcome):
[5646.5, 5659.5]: 5.252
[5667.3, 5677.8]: 5.632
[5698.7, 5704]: 5.23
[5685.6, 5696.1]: 5.323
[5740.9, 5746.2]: 4.701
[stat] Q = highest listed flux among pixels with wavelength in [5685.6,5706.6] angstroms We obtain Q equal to 5.599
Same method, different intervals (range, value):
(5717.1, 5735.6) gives 5.495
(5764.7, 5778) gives 5.69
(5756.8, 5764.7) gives 5.779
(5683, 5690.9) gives 5.351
